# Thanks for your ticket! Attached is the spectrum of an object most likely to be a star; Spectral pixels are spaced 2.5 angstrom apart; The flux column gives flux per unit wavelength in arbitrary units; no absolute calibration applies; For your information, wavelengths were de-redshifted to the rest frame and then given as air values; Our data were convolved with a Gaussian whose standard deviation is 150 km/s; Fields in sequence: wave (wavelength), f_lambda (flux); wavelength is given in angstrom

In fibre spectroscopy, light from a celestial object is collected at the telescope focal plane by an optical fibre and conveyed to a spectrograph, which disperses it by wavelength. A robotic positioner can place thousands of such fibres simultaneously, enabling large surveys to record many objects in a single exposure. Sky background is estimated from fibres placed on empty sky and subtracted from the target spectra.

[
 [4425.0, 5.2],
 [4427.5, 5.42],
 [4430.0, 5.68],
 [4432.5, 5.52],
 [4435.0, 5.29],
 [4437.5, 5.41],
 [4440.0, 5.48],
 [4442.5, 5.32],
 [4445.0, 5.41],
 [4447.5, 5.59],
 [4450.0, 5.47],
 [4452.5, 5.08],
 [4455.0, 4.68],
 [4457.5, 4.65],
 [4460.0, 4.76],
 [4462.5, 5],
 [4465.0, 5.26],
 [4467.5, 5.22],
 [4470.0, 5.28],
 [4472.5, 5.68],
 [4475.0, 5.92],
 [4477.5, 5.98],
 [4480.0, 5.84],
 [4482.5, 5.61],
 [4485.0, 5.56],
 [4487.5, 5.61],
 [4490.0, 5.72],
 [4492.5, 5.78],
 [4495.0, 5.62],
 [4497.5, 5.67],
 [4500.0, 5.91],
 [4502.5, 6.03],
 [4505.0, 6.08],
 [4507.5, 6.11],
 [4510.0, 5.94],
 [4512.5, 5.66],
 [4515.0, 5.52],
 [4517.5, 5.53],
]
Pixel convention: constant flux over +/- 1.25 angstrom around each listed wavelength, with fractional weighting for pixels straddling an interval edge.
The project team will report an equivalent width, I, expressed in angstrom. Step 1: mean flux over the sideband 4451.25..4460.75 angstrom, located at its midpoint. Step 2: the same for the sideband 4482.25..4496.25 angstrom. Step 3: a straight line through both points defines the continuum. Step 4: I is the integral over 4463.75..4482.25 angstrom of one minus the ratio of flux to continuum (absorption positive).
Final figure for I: -1.3 angstrom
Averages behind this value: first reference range 4.79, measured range 5.6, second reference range 5.65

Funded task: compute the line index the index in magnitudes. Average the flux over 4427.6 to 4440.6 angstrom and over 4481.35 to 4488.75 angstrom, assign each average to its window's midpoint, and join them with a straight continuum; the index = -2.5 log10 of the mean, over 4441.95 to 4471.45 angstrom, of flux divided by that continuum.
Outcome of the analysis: 0.08 mag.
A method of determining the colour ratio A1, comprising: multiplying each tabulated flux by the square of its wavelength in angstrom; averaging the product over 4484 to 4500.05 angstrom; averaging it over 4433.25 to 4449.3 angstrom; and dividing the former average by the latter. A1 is 1.07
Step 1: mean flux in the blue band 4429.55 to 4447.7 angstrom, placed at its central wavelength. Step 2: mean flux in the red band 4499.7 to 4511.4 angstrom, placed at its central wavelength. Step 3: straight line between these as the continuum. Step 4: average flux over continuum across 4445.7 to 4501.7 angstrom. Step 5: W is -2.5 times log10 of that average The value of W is 0.06 mag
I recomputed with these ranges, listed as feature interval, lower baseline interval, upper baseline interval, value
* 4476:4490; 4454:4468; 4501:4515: -0.88 angstrom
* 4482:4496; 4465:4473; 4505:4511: 0.12 angstrom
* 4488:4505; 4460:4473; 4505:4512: -0.08 angstrom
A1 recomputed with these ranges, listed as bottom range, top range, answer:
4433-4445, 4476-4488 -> 1.08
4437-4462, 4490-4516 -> 1.15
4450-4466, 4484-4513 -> 1.20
